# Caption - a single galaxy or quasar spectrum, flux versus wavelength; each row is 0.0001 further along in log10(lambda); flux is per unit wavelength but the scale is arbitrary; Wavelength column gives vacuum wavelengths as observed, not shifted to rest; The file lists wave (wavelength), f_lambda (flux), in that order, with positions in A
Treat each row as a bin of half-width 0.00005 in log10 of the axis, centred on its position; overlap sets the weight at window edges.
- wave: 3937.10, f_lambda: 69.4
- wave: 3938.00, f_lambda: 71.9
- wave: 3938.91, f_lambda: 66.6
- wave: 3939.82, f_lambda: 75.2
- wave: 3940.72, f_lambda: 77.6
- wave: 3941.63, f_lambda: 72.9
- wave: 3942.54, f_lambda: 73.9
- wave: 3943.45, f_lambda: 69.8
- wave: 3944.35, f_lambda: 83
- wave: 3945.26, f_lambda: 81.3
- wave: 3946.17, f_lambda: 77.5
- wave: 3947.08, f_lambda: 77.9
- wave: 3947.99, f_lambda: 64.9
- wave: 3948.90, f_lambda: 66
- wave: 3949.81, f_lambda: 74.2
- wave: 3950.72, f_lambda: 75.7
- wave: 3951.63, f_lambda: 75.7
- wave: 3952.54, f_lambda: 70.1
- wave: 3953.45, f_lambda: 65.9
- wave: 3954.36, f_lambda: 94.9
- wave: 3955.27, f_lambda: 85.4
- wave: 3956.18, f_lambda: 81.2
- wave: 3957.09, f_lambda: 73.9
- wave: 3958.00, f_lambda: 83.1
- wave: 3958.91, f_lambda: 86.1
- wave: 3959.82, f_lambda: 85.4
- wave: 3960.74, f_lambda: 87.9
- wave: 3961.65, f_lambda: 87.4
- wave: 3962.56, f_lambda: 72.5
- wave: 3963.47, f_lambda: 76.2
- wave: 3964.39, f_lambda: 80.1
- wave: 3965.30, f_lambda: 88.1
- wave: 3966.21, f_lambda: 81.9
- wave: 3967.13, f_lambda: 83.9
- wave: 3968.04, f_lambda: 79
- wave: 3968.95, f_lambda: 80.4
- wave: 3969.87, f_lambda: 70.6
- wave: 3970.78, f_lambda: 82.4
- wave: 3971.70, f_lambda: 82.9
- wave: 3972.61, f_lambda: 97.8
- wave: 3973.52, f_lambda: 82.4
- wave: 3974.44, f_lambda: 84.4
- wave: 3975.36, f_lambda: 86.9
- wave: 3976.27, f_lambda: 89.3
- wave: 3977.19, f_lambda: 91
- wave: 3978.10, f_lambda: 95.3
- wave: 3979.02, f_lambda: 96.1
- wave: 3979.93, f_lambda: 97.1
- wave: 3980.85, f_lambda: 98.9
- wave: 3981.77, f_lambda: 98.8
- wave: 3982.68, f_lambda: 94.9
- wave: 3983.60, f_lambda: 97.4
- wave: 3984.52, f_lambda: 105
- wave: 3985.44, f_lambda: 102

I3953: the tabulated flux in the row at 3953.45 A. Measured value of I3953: 65.9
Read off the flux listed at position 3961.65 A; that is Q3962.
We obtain 87.4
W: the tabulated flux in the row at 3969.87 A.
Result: 70.6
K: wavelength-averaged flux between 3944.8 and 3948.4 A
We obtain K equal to 75.4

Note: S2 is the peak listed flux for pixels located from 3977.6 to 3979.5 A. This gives 96.1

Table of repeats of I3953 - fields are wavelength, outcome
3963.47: 76.2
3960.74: 87.9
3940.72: 77.6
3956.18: 81.2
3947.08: 77.9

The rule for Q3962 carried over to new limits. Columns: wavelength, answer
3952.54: 70.1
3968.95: 80.4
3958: 83.1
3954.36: 94.9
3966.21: 81.9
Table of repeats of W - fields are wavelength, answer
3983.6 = 97.4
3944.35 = 83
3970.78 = 82.4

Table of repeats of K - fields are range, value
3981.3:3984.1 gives 97.1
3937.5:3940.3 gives 71.5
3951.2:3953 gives 72.8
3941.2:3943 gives 73.2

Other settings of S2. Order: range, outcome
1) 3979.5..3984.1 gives 98.9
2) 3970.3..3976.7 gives 97.8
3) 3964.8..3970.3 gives 88.1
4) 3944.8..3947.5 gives 81.3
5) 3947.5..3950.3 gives 74.2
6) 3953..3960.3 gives 94.9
